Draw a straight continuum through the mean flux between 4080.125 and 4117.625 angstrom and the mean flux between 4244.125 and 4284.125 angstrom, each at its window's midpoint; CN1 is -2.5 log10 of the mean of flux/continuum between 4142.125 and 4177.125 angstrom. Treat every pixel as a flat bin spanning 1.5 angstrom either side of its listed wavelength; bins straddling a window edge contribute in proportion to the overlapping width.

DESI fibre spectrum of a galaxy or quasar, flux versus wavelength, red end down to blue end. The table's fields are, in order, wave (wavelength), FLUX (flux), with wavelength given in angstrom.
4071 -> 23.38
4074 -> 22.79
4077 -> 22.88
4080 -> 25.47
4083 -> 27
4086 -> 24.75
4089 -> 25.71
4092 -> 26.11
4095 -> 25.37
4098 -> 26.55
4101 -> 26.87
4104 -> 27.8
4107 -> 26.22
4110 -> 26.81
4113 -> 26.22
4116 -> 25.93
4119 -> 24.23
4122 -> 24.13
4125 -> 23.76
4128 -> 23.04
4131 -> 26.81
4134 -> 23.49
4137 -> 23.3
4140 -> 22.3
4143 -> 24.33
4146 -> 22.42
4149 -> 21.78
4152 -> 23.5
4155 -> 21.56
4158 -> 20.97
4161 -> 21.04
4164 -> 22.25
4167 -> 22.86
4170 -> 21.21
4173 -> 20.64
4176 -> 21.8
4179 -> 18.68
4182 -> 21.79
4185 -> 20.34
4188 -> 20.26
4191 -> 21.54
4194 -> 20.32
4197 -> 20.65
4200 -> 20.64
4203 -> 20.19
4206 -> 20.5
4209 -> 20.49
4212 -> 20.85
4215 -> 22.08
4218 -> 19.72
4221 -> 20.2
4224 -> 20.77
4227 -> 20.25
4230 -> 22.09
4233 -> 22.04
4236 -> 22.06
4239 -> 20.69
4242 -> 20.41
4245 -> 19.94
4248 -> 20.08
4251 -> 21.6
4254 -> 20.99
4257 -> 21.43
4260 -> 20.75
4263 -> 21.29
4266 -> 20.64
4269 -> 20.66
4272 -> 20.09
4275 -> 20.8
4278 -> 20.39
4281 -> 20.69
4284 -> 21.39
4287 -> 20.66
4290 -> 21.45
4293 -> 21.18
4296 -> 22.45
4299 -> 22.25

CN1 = 0.11 mag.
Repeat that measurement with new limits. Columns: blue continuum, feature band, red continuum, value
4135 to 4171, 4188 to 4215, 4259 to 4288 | 0.05 mag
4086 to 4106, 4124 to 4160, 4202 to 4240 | 0.06 mag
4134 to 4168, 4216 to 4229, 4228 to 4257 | 0.05 mag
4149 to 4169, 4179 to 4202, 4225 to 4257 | 0.05 mag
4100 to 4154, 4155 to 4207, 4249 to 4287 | 0.11 mag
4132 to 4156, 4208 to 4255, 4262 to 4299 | 0.04 mag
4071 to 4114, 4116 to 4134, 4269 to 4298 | 0.02 mag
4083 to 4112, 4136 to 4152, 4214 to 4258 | 0.07 mag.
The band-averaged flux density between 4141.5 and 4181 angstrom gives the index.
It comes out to 21.8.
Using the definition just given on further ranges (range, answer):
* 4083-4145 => 25.2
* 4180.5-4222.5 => 20.7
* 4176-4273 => 20.8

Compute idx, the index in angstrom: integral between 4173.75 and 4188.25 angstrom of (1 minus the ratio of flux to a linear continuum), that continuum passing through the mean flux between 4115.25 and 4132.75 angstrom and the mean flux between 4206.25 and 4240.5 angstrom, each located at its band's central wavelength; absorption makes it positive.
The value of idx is 1.2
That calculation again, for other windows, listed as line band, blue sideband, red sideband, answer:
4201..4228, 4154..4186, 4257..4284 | 0.6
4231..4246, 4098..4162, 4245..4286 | 0.3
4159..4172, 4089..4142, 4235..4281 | 1.0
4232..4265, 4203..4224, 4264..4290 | -0.5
